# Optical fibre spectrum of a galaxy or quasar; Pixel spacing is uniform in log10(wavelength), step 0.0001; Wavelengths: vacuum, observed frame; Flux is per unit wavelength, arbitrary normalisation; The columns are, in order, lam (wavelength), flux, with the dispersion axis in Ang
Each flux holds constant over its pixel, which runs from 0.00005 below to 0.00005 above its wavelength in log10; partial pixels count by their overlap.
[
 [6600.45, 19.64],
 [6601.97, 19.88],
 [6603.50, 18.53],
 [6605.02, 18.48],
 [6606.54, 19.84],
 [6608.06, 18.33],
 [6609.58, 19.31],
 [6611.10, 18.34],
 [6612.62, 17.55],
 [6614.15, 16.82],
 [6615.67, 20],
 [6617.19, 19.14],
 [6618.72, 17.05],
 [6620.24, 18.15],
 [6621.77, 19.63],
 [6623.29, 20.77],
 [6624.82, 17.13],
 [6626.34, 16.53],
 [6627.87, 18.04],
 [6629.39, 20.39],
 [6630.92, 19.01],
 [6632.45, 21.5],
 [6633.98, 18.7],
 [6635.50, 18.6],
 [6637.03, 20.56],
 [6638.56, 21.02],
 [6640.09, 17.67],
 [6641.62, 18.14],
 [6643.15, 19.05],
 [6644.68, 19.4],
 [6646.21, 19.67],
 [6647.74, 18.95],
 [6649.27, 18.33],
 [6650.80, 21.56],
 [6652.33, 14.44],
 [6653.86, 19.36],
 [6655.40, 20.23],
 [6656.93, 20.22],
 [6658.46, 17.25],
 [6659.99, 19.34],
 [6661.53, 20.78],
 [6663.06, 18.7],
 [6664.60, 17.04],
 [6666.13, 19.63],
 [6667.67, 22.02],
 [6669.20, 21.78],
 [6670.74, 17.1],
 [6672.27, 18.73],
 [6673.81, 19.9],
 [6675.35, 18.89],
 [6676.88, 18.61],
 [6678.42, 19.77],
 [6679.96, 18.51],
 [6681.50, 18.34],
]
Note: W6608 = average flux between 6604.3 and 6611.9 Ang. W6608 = 18.9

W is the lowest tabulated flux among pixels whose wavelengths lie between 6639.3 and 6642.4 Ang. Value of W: 17.67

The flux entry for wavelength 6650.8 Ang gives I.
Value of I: 21.56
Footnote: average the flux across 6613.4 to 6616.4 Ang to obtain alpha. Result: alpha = 18.4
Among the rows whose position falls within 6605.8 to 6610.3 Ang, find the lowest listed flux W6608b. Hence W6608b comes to 18.33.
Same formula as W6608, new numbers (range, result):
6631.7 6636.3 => 19.6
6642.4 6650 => 19.1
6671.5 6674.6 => 19.3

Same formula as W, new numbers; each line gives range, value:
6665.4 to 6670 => 19.63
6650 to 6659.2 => 14.44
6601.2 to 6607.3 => 18.48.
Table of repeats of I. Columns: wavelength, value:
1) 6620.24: 18.15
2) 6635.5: 18.6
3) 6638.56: 21.02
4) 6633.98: 18.7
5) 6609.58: 19.31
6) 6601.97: 19.88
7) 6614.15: 16.82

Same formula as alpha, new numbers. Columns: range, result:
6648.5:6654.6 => 18.4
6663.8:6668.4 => 19.5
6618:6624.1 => 18.9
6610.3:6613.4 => 17.9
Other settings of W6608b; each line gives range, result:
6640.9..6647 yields 18.14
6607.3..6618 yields 16.82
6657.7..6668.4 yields 17.04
